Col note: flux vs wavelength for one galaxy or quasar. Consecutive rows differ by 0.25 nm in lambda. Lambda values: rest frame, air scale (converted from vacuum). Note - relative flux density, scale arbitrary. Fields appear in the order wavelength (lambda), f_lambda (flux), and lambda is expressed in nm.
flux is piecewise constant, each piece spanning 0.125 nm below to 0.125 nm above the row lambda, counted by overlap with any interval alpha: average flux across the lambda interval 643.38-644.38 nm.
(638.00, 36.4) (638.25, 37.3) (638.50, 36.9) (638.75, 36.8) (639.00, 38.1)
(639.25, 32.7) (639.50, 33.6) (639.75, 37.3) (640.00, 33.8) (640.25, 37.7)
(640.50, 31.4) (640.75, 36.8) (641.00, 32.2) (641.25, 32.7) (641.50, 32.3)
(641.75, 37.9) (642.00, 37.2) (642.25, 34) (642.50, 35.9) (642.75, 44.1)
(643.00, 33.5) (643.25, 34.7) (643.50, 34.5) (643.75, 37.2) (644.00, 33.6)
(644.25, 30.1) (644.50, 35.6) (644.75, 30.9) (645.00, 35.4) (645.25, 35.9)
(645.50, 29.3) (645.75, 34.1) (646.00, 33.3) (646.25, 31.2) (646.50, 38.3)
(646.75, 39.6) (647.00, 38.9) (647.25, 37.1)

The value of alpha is 33.9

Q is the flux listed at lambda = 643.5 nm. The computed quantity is 34.5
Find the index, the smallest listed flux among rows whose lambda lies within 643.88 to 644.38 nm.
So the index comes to 30.1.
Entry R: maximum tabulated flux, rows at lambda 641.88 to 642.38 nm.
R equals 37.2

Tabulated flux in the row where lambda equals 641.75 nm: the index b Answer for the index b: 37.9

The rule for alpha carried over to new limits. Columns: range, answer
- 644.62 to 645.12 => 33.2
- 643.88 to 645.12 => 33.1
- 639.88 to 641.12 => 34.4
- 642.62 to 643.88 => 36.8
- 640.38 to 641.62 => 33.1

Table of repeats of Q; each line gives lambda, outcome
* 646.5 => 38.3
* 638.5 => 36.9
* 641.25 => 32.7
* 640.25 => 37.7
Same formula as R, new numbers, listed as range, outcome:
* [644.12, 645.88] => 35.9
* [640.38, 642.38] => 37.9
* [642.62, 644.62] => 44.1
